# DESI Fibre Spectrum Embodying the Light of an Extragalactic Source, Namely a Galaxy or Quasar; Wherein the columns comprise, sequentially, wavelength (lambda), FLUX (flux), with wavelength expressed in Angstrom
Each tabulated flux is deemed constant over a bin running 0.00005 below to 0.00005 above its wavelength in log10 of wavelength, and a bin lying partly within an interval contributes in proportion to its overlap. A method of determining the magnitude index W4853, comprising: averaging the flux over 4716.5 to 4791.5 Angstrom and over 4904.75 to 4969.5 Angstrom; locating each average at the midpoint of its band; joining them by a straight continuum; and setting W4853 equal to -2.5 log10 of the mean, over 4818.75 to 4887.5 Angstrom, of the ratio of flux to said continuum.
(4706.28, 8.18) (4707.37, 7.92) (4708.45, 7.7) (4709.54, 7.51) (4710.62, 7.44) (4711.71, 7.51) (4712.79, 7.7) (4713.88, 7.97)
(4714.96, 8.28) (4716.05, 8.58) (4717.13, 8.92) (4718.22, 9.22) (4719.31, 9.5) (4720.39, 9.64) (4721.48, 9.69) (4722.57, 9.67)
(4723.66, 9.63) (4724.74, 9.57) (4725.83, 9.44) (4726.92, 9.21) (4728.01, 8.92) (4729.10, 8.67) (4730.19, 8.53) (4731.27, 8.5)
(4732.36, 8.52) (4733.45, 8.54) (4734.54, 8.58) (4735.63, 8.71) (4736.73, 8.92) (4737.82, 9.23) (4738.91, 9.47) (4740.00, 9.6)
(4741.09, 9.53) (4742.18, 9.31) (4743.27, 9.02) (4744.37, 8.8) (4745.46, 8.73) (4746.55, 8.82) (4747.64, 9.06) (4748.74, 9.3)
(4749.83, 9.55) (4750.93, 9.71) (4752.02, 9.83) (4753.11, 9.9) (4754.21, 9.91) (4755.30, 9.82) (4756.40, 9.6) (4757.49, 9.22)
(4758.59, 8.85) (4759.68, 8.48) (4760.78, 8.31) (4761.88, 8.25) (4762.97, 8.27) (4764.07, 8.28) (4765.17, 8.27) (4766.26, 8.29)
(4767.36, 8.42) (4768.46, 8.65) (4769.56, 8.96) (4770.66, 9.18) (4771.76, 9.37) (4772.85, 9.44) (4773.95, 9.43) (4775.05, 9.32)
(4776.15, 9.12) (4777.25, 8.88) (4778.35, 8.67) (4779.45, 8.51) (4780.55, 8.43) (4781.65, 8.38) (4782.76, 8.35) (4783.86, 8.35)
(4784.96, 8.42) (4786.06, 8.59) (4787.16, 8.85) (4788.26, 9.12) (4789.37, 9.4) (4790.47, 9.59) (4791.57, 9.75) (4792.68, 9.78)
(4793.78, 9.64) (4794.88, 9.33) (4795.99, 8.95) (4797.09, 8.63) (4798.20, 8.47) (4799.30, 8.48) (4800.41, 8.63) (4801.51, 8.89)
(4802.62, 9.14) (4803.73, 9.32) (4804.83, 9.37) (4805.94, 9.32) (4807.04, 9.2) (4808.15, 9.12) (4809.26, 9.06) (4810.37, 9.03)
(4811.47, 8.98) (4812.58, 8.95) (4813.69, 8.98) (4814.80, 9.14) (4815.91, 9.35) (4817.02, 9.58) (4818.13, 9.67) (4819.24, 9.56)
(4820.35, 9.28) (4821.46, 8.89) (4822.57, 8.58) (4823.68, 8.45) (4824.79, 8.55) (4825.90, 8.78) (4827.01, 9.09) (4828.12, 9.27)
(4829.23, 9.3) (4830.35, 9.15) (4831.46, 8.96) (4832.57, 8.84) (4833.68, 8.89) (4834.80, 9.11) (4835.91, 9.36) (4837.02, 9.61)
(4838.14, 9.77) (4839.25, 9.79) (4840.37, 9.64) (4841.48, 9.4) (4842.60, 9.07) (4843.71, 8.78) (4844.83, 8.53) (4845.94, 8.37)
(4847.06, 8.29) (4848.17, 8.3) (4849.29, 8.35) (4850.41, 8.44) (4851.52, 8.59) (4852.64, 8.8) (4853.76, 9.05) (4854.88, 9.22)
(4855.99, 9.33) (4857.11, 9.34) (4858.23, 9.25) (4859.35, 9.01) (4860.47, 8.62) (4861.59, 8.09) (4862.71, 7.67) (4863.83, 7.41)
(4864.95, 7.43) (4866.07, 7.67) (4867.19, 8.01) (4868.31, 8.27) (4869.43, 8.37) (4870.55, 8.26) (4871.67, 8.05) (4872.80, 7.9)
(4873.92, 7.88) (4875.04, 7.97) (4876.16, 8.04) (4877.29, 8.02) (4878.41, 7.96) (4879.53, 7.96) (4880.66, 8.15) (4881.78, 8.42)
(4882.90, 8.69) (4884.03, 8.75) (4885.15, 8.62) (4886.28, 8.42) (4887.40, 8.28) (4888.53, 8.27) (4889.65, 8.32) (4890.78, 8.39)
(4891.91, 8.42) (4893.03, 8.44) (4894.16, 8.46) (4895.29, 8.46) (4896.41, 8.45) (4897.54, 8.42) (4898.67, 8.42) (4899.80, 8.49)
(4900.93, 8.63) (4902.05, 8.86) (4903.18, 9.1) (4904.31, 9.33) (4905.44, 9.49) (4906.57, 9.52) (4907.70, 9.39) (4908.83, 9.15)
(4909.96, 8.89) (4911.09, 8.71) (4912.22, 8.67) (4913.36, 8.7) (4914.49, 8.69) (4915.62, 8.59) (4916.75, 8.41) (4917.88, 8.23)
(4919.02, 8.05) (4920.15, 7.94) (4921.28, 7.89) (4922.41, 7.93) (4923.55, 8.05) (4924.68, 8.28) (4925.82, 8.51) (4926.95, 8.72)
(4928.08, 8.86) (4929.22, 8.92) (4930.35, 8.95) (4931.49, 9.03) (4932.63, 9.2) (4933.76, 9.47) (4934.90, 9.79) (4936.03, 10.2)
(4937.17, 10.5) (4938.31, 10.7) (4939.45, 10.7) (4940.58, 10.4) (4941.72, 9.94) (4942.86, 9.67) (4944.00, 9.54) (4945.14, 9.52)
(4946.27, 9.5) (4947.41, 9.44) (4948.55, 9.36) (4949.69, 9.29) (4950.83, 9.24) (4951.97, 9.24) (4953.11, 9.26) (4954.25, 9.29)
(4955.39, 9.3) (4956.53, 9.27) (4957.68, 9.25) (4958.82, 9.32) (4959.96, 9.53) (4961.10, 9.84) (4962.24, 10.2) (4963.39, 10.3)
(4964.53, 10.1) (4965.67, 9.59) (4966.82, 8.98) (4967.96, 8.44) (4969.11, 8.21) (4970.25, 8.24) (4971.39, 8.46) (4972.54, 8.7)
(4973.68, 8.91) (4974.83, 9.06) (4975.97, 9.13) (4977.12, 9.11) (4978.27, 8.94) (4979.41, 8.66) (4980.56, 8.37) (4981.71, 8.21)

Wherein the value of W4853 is 0.06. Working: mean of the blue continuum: 9.02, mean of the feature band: 8.64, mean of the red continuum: 9.2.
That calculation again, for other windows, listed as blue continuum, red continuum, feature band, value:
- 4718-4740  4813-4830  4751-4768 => 0.02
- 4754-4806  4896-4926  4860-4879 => 0.10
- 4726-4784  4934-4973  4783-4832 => 0.00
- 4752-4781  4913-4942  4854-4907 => 0.07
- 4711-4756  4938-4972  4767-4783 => 0.03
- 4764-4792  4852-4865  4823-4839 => -0.05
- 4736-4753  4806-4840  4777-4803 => 0.04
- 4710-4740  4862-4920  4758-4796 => -0.02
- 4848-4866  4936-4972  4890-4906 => 0.04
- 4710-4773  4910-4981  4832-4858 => 0.00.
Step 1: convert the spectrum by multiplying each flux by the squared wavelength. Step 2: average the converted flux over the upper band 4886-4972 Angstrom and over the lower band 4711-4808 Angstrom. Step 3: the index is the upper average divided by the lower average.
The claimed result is 1.1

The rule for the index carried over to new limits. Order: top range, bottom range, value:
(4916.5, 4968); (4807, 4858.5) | 1.07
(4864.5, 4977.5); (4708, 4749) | 1.09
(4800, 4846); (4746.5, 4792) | 1.04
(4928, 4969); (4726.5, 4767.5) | 1.16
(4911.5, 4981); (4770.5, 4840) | 1.07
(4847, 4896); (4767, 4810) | 0.96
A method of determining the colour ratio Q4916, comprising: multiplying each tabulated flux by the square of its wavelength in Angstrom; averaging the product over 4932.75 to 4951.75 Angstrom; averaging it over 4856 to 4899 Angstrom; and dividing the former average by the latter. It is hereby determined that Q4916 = 1.21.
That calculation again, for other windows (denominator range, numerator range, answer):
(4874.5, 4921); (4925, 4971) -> 1.13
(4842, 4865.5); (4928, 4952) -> 1.16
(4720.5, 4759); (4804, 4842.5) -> 1.03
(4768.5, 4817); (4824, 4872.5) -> 0.99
